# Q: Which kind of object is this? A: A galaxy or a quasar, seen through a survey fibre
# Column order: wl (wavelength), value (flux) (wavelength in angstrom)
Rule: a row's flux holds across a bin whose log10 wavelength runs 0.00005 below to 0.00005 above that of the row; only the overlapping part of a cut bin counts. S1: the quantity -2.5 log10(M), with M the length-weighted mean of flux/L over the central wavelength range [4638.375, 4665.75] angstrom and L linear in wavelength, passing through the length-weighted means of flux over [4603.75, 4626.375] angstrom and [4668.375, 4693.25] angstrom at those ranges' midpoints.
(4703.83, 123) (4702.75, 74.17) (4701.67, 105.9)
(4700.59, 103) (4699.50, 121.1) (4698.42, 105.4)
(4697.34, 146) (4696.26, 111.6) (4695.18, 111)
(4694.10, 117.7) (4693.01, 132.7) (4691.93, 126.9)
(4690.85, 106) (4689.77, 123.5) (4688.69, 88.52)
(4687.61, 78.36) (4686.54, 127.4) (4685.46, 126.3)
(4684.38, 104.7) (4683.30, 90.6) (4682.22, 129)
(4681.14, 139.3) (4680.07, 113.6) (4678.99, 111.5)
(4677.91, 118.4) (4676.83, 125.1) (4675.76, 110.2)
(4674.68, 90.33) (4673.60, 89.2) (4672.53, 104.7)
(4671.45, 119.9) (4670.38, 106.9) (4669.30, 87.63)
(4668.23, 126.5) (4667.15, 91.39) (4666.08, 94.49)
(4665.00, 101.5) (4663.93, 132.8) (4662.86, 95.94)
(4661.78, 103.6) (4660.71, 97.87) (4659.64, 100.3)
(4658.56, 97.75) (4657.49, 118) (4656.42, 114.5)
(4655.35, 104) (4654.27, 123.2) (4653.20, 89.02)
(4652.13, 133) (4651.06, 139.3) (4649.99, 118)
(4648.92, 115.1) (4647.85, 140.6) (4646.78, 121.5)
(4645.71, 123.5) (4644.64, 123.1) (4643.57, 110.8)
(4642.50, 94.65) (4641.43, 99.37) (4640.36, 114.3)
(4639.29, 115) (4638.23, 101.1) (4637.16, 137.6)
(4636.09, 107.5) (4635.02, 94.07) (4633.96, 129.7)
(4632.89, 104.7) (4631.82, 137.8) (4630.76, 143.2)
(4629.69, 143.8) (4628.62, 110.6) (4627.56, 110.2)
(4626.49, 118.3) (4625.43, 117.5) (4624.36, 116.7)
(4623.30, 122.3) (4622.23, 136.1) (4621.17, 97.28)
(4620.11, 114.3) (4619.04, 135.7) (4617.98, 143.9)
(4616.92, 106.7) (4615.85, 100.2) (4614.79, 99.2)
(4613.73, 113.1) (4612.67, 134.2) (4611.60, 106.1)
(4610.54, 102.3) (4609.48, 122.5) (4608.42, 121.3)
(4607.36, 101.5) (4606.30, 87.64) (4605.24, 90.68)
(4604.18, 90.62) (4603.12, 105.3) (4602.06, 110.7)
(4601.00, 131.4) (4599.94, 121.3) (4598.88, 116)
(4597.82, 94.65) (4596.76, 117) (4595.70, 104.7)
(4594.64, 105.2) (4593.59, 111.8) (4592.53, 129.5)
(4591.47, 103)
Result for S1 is -0.01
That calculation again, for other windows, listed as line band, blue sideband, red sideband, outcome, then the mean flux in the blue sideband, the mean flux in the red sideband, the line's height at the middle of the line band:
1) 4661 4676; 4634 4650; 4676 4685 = 0.12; 115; 116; 116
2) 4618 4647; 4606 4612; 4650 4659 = -0.06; 108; 115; 112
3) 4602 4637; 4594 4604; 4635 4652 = -0.01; 111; 117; 114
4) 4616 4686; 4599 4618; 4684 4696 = -0.03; 110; 113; 111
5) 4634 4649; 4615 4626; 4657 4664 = -0.03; 119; 105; 111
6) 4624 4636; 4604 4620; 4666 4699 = -0.08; 111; 112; 111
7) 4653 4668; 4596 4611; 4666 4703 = 0.05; 108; 111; 110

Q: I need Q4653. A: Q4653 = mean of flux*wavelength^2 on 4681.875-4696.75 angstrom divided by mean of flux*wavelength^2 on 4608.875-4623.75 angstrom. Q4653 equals 0.99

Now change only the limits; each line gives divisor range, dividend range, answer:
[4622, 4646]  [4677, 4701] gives 1.00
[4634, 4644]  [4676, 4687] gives 1.10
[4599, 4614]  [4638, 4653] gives 1.09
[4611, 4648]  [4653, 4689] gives 0.93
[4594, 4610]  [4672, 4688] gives 1.06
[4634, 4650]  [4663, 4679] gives 0.94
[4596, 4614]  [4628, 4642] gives 1.09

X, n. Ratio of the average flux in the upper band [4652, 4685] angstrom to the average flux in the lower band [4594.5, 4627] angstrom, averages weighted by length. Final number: 1.0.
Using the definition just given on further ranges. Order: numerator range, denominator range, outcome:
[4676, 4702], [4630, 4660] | 0.99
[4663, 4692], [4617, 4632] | 0.88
